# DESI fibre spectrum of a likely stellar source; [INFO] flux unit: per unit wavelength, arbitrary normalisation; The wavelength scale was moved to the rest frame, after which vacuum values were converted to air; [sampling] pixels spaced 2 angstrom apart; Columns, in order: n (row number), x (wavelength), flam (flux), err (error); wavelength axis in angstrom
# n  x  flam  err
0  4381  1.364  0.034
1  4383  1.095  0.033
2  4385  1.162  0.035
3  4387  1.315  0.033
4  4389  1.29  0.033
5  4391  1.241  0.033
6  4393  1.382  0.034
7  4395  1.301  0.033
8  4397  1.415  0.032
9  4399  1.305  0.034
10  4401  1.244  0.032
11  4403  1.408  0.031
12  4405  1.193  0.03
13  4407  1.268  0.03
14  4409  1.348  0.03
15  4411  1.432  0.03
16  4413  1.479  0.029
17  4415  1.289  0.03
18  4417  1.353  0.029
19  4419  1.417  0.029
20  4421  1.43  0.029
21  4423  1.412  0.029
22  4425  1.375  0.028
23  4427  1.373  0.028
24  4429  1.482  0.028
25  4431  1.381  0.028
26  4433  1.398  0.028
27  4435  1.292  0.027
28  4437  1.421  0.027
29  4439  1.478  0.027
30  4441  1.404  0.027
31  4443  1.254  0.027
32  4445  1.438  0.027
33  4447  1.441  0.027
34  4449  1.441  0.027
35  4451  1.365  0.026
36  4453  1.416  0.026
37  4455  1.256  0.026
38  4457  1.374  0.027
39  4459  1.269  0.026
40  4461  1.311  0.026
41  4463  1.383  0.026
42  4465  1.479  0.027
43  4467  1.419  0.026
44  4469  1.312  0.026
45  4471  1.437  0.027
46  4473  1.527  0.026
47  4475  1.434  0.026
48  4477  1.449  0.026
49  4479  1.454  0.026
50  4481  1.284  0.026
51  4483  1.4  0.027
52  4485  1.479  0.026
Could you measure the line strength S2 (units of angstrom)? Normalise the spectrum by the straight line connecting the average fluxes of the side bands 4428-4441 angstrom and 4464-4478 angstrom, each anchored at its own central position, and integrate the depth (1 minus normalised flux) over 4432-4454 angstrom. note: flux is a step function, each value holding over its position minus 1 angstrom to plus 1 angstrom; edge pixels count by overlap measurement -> 0.3 angstrom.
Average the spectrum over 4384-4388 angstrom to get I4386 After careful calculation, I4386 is 1.24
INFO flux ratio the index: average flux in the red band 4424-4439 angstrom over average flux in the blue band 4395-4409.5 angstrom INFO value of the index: 1.07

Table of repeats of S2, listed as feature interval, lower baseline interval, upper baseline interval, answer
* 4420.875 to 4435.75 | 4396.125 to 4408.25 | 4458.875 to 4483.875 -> -0.57 angstrom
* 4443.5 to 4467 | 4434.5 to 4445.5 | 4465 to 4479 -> 0.48 angstrom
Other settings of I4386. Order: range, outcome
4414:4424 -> 1.38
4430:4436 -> 1.36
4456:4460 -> 1.32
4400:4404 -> 1.33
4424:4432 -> 1.4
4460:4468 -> 1.4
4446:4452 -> 1.42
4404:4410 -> 1.27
